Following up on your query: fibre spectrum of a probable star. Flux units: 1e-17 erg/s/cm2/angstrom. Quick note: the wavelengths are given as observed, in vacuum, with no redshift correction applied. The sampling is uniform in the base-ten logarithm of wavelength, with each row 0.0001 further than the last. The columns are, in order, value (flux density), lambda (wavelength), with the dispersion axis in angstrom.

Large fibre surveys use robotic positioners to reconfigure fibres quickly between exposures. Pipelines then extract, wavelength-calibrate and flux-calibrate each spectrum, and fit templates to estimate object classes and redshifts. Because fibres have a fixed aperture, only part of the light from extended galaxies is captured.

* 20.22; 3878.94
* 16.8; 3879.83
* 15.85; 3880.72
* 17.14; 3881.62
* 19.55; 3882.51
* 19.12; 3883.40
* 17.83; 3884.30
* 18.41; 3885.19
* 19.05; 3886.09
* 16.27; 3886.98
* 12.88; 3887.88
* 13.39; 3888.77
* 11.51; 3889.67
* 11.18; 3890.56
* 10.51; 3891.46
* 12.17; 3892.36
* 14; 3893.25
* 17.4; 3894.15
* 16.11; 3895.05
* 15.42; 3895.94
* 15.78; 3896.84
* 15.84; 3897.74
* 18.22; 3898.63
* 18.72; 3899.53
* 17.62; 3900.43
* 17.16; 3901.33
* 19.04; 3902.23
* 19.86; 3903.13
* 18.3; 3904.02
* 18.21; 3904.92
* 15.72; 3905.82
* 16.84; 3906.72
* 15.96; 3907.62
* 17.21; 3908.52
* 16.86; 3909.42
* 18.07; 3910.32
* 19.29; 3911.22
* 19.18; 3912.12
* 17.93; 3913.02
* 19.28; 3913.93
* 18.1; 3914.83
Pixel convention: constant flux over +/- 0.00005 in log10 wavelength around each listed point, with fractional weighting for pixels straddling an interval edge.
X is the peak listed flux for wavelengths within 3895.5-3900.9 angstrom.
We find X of 18.72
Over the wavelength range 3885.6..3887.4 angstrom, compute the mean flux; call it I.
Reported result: 17.7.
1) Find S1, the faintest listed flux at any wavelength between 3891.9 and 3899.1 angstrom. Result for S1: 12.17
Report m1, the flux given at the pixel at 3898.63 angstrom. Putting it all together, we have 18.22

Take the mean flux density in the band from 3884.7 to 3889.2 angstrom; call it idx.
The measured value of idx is 16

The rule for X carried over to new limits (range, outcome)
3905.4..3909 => 17.21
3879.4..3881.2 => 16.8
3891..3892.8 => 12.17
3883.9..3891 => 19.05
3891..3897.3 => 17.4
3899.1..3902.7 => 19.04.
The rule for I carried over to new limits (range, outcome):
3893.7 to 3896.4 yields 16.3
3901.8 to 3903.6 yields 19.5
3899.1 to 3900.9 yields 18.1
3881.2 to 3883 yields 18.5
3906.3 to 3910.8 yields 17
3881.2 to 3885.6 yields 18.4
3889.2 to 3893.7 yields 11.9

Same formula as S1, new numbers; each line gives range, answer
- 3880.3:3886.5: 15.85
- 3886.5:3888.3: 12.88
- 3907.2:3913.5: 15.96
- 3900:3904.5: 17.16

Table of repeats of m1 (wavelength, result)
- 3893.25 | 14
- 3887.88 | 12.88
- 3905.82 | 15.72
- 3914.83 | 18.1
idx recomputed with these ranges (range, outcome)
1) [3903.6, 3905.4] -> 18.2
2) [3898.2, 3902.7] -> 18.1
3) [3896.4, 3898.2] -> 15.9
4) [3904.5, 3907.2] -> 16.9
